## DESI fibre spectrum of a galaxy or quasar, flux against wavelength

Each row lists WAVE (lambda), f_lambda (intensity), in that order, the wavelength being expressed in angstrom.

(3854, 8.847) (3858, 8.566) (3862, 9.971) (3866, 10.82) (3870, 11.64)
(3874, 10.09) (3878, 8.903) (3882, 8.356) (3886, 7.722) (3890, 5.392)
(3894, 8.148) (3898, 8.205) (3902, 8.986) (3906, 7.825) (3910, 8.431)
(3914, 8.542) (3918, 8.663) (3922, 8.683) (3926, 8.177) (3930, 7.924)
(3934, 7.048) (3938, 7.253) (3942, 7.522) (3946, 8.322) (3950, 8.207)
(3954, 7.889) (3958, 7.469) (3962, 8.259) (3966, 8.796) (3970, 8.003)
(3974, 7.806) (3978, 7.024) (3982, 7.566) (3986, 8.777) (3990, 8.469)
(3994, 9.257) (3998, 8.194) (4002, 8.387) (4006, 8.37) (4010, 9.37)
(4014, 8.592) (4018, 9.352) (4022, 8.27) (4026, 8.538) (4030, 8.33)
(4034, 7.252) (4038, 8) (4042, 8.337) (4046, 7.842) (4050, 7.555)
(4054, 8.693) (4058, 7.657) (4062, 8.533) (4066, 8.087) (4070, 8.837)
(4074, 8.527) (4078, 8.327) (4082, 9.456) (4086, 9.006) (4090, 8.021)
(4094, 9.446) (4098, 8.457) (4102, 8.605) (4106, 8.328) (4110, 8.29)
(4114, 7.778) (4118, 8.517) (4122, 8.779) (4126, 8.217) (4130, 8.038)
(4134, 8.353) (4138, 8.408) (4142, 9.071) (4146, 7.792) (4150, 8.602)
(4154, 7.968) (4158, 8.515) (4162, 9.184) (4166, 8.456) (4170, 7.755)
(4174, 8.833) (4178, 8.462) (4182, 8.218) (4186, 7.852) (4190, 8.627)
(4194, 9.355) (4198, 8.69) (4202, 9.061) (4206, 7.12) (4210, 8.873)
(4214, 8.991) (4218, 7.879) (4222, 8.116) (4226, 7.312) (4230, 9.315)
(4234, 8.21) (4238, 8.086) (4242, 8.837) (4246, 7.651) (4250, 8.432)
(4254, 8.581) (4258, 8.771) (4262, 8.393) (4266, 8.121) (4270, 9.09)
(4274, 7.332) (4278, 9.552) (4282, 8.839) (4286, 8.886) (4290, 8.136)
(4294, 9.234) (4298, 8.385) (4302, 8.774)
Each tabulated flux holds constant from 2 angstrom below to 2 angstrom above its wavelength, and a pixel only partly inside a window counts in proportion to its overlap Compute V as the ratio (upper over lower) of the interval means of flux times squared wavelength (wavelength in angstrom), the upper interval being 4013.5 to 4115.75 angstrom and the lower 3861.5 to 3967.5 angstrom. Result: 1.1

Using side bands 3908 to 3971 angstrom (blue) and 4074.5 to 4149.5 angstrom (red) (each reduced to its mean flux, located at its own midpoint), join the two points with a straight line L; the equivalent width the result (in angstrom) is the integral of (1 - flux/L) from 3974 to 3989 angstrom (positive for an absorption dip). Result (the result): 0.6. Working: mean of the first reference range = 8.08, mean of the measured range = 7.84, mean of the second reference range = 8.5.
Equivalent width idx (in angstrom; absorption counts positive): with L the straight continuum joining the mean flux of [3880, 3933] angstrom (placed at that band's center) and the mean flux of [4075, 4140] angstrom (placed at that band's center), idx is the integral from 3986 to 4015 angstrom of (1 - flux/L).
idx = -1.4 angstrom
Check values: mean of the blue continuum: 8.06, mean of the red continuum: 8.5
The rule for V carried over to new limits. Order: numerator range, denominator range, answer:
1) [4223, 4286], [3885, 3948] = 1.26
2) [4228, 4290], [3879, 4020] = 1.22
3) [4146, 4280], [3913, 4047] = 1.15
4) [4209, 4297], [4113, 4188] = 1.06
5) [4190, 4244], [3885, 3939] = 1.24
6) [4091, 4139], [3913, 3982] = 1.15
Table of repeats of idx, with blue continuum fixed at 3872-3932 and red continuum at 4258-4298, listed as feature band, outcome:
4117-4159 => 0.5 angstrom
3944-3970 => 0.5 angstrom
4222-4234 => 0.4 angstrom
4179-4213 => 0.2 angstrom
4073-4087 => -0.7 angstrom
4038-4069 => 1.1 angstrom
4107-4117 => 0.4 angstrom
